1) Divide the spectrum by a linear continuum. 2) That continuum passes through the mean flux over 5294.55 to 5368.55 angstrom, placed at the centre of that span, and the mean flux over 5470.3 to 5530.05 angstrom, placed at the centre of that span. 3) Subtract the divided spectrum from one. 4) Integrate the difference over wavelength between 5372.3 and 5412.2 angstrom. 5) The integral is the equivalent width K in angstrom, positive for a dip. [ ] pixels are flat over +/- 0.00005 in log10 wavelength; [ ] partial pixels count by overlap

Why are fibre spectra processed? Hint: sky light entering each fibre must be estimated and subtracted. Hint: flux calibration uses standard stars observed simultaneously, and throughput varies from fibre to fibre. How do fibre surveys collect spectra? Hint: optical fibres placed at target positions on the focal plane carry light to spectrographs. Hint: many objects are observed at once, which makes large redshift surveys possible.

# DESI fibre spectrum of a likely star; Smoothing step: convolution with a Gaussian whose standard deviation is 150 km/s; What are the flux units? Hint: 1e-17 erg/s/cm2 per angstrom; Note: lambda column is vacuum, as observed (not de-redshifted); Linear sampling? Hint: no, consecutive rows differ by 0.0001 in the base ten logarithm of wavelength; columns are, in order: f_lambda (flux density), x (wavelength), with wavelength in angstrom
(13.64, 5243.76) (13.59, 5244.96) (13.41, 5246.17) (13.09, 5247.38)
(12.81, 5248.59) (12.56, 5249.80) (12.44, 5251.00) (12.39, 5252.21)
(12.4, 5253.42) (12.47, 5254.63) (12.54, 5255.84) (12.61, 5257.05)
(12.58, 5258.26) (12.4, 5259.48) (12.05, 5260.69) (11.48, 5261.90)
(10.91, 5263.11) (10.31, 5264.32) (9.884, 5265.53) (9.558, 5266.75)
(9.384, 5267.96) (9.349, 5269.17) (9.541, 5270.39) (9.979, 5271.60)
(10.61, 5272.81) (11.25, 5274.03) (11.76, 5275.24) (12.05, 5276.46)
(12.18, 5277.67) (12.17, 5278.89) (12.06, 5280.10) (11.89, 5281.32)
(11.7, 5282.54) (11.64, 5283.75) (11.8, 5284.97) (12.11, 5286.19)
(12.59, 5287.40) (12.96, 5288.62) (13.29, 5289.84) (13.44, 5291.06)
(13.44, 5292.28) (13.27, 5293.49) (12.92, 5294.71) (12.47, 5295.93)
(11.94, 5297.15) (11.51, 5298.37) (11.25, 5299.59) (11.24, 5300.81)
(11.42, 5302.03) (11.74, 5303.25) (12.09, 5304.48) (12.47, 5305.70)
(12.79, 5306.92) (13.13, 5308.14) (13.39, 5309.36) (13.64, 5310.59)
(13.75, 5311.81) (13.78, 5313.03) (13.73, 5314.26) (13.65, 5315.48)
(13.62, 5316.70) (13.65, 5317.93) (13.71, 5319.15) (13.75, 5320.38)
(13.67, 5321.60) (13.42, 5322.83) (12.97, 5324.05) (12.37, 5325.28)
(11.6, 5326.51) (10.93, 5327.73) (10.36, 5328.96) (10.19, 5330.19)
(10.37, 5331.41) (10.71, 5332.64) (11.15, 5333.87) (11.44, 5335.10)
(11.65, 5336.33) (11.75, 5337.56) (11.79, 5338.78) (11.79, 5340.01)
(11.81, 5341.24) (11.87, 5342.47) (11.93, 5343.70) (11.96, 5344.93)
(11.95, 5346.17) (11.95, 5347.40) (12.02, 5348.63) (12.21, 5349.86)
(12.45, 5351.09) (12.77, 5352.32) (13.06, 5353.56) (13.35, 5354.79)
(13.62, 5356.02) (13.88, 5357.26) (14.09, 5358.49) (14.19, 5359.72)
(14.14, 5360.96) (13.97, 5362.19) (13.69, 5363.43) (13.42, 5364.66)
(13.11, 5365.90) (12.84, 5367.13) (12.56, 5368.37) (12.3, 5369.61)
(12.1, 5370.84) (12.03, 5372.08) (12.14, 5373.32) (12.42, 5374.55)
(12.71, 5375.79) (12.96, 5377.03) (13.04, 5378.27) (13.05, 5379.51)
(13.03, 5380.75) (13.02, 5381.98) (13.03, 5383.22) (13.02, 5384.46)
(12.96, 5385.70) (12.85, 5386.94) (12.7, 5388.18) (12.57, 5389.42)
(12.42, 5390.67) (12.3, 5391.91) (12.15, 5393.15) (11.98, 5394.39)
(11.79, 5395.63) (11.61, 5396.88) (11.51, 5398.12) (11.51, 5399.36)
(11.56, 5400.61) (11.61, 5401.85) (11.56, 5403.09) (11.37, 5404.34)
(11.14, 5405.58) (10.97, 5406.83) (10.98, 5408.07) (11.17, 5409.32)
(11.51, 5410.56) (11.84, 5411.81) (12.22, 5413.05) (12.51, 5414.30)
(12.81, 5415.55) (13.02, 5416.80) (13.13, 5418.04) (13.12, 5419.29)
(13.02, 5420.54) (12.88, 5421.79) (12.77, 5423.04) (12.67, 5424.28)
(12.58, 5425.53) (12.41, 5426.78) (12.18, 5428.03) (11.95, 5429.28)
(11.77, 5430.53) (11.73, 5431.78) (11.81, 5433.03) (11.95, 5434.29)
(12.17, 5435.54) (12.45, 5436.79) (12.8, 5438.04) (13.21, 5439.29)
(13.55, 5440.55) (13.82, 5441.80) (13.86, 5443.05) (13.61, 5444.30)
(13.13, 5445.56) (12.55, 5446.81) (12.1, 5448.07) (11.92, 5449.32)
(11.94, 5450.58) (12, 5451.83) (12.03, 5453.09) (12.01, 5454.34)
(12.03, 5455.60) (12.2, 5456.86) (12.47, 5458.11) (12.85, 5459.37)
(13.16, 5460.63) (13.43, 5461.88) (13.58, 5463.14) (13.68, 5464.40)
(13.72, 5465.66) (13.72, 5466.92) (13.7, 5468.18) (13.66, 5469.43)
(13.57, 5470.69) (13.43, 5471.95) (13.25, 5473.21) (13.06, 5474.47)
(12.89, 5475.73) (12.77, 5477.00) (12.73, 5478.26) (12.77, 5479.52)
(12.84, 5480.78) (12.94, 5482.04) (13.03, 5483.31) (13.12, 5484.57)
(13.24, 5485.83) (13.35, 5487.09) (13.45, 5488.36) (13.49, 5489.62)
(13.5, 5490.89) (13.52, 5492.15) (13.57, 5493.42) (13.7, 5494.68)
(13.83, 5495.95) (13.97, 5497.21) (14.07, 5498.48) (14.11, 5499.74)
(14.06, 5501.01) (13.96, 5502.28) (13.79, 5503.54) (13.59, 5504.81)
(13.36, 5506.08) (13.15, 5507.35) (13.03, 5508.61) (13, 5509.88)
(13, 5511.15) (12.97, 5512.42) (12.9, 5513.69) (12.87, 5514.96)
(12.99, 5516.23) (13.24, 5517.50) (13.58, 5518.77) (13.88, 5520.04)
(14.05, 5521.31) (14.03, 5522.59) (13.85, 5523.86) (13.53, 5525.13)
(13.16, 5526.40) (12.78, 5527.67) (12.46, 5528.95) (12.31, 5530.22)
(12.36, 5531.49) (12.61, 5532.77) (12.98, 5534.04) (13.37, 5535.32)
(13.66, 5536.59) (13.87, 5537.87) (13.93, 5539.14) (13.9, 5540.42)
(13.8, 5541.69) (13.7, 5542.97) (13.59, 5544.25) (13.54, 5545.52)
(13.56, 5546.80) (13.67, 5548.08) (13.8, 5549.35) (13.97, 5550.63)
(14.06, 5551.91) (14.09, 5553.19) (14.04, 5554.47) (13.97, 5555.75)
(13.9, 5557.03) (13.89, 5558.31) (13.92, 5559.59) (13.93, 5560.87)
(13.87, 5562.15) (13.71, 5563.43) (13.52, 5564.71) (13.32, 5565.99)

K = 2.1 angstrom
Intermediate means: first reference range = 12.5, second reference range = 13.3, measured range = 12.1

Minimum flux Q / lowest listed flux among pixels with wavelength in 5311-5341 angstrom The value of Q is 10.19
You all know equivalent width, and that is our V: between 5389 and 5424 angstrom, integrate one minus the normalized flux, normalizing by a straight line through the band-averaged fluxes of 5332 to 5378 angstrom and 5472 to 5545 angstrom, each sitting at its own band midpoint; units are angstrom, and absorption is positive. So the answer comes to 2.10 angstrom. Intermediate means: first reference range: 12.5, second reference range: 13.3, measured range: 12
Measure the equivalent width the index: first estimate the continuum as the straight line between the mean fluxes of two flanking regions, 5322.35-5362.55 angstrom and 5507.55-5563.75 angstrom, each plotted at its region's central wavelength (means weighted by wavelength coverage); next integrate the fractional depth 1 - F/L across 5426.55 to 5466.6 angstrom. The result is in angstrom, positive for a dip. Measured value 0.8 angstrom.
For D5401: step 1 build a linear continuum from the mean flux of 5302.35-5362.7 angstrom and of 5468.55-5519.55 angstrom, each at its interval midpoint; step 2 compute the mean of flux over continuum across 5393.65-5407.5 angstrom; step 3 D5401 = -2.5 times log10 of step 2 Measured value 0.123 mag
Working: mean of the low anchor 12.6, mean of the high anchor 13.3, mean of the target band 11.5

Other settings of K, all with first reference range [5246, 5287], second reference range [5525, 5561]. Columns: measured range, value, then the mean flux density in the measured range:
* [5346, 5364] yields -1.4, 13.2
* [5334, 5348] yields 0.4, 11.8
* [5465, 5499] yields -0.7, 13.4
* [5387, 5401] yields 0.5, 12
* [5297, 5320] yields -1.7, 12.8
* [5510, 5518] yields 0.2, 13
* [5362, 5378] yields -0.6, 12.8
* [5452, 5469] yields 0.0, 13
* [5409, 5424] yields 0.1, 12.5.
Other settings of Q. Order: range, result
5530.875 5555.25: 12.36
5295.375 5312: 11.24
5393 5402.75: 11.51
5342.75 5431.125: 10.97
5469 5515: 12.73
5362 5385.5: 12.03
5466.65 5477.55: 12.77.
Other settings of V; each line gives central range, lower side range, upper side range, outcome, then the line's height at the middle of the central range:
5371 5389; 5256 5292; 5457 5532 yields -0.54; 12.4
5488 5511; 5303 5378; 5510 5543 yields -0.74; 13.2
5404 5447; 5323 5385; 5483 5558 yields 1.54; 12.9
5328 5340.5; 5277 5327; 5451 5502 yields 1.64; 12.8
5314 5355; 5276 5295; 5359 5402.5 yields 1.17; 12.6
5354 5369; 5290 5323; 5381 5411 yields -1.48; 12.3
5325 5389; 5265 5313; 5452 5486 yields -0.49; 12.3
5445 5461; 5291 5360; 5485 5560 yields 1.00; 13.1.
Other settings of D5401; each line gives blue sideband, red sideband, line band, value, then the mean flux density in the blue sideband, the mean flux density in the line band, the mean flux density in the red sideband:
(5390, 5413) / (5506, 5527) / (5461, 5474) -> -0.08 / 11.6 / 13.6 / 13.3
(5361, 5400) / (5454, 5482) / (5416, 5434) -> 0.03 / 12.6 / 12.5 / 13.1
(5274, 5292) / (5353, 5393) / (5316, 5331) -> 0.01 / 12.2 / 12.5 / 13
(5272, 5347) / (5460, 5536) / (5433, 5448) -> 0.01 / 12.2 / 12.9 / 13.3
